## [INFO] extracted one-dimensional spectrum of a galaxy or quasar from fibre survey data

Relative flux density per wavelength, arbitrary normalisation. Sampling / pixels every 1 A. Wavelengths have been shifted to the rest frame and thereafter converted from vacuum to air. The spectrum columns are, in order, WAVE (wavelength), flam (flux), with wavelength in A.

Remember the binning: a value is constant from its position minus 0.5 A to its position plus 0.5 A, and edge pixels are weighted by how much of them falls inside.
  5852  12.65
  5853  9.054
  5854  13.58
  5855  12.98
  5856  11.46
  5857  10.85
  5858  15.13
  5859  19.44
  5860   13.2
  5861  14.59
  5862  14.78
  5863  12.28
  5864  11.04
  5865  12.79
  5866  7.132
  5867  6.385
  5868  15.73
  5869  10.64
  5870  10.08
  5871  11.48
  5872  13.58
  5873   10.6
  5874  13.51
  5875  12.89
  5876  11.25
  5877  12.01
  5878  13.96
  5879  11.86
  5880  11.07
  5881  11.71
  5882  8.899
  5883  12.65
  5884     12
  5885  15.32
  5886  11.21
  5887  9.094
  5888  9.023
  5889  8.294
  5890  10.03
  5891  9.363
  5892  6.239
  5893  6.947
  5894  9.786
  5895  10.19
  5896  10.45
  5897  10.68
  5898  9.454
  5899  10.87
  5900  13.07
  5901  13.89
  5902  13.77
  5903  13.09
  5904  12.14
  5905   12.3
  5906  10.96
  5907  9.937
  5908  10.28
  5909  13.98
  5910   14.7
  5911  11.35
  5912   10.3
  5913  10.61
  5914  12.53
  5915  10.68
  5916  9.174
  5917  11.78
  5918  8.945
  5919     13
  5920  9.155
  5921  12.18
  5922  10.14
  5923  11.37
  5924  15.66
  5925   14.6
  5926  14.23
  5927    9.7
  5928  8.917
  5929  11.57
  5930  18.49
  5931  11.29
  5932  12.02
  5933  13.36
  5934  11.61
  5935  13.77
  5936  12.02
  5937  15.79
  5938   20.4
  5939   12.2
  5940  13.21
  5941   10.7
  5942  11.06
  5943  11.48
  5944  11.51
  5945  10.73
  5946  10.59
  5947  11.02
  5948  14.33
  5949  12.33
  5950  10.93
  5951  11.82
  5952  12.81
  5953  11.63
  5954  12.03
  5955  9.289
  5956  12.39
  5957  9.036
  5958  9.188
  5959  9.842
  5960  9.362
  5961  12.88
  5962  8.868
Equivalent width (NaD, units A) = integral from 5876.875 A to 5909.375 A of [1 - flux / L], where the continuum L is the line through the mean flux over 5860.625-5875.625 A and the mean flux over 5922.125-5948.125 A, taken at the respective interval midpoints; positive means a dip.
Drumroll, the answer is 3.0 A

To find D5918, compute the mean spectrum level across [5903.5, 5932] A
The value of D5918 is 11.8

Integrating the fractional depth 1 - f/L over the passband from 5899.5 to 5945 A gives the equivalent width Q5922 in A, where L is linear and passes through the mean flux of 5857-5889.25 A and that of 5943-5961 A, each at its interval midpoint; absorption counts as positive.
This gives -3.1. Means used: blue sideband 12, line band 12.3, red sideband 11.2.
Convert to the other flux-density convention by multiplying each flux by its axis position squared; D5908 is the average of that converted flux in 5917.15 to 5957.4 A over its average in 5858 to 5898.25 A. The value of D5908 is 1.10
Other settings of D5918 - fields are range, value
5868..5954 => 11.7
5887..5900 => 9.42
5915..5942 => 12.5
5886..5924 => 10.9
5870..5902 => 11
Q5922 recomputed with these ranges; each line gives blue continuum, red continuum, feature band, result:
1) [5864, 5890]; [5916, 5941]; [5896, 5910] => 0.0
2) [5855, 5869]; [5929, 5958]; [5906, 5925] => 1.4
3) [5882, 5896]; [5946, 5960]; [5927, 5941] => -3.1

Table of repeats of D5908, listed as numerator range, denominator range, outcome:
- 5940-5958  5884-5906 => 1.08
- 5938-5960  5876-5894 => 1.11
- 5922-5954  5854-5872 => 1.04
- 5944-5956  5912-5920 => 1.09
